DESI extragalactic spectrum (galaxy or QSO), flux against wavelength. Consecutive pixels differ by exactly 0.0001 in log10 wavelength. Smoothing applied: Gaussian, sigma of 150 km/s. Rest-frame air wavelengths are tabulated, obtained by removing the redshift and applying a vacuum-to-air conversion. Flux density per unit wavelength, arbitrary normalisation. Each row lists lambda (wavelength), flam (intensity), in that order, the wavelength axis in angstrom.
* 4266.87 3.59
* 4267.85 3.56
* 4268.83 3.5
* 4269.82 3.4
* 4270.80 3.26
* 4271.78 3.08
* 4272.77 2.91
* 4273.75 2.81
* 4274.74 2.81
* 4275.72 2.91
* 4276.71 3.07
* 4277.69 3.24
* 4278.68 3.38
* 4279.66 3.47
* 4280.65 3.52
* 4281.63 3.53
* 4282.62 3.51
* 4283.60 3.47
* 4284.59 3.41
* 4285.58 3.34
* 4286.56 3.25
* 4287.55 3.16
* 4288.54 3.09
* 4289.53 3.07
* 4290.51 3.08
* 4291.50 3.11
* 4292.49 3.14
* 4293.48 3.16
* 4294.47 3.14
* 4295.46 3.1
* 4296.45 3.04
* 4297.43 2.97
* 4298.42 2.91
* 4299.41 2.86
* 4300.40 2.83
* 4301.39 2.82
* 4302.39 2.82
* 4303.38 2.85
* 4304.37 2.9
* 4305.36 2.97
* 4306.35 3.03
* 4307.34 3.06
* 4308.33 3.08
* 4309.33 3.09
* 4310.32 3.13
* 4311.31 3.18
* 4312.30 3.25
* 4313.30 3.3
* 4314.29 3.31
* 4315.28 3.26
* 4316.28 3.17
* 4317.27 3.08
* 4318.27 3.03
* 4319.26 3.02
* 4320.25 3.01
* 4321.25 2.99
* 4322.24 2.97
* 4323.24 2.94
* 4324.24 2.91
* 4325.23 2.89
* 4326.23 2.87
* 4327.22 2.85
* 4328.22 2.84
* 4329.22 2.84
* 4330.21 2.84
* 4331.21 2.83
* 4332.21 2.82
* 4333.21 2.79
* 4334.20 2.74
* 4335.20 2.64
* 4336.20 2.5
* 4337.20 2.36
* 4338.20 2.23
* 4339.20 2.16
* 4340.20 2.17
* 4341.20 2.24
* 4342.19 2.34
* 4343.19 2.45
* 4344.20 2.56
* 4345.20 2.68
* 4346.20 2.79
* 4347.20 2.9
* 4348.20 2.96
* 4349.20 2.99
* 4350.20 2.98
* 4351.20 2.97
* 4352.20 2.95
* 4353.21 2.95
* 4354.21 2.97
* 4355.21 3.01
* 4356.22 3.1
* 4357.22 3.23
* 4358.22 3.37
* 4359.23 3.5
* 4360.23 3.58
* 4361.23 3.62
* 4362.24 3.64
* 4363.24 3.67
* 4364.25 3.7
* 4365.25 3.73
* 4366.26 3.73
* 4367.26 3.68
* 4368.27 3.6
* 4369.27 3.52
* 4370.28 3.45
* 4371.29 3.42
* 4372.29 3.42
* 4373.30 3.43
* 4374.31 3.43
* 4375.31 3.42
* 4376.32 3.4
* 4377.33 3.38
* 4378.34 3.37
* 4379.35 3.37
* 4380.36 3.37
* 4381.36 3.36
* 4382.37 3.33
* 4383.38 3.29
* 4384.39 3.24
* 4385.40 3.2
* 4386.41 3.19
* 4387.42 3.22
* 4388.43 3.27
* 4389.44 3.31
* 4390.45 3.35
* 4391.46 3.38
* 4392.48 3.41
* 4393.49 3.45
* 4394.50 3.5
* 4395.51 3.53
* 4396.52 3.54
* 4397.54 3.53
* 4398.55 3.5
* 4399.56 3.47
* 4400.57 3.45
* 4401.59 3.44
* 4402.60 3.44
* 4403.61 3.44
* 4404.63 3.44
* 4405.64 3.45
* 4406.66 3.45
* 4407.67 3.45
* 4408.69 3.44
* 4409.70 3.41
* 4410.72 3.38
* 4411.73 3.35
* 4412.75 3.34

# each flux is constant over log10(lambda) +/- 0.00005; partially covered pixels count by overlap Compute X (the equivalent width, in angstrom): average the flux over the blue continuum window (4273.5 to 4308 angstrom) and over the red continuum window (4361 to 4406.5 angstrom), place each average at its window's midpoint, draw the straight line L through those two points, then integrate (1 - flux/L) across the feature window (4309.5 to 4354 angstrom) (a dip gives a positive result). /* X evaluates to 5.7 angstrom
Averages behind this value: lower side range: 3.11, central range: 2.84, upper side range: 3.44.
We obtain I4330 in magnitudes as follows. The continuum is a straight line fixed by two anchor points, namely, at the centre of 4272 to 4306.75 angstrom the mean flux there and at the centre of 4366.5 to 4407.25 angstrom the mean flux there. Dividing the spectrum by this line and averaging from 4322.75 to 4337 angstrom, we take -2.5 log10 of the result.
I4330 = 0.16 mag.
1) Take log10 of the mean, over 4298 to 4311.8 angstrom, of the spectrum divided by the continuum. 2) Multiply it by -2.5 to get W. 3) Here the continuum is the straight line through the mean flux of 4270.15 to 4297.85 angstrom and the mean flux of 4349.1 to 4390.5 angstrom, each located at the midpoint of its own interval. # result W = 0.09 mag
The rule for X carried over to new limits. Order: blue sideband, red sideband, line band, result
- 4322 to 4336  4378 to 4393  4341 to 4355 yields 1.0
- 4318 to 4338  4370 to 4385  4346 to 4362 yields -0.1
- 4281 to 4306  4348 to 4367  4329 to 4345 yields 3.5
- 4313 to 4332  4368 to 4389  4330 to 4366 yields 2.8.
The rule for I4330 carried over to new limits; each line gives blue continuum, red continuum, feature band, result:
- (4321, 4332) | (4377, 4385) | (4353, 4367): -0.088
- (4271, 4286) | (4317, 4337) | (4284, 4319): -0.012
